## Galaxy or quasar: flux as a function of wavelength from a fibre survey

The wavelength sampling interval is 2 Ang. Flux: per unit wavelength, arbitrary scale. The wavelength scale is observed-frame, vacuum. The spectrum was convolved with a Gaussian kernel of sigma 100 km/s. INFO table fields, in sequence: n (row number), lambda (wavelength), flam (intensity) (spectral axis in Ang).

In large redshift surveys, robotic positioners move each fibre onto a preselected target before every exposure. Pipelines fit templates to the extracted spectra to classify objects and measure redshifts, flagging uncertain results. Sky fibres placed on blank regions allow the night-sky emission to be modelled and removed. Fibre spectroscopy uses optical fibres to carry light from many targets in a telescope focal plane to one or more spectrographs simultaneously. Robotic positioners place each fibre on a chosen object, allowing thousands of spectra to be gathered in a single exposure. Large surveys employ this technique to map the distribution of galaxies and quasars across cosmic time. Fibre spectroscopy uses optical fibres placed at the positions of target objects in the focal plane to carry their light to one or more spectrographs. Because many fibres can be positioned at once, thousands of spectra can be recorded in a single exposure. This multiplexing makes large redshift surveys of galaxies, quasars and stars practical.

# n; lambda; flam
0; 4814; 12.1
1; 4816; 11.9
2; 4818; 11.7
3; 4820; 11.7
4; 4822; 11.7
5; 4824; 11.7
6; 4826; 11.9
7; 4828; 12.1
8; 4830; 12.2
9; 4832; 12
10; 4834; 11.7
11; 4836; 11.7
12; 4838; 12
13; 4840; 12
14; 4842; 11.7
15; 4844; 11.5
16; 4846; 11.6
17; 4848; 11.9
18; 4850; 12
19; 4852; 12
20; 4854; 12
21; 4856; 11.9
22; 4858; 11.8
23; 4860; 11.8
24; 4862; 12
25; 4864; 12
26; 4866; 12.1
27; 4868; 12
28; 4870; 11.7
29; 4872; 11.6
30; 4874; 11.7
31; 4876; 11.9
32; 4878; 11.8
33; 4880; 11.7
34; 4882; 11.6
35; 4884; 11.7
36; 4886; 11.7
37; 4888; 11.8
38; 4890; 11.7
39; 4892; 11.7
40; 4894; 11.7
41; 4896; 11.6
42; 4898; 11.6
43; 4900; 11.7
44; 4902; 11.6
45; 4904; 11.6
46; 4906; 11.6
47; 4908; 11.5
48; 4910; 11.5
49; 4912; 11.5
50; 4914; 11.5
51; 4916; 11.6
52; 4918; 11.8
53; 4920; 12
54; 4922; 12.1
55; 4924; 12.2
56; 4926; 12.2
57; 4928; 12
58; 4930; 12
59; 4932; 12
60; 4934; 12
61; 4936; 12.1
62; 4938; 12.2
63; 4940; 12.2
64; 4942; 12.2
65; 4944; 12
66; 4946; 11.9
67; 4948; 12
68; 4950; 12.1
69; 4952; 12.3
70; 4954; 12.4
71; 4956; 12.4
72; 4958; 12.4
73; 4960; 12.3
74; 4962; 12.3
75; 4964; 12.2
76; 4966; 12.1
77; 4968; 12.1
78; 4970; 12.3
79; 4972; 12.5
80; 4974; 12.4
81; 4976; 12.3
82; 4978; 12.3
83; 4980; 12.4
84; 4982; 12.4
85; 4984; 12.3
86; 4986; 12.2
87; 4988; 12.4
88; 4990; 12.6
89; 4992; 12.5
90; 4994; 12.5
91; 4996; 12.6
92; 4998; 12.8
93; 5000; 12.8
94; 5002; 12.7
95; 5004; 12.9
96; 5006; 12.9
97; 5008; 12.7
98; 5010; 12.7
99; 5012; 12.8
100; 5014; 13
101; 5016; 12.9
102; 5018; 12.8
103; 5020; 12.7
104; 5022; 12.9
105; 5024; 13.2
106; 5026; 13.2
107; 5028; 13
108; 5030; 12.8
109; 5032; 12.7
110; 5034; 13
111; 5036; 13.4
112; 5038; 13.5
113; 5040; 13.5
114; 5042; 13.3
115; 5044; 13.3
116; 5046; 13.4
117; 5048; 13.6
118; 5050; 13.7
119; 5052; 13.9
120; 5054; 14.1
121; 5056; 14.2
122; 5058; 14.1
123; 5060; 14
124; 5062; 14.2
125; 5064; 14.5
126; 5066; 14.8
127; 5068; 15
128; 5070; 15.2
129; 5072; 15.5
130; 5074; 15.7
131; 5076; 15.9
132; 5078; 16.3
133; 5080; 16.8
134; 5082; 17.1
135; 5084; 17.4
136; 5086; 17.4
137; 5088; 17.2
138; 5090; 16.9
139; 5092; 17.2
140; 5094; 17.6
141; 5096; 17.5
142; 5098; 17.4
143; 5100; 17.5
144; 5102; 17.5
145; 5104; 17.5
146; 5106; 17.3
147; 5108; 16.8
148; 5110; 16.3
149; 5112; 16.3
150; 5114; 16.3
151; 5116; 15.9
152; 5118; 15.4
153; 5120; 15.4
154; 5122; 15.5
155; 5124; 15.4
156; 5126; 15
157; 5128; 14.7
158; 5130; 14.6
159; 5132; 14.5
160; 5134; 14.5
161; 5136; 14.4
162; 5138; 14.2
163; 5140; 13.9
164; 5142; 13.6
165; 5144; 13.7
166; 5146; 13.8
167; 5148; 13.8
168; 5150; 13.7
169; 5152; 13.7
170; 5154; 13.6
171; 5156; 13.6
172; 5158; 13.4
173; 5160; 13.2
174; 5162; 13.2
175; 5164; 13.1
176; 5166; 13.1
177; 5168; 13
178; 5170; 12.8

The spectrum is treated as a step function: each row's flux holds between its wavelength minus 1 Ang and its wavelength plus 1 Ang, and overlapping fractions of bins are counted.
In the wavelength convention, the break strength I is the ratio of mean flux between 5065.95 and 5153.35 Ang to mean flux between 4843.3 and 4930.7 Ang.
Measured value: 1.33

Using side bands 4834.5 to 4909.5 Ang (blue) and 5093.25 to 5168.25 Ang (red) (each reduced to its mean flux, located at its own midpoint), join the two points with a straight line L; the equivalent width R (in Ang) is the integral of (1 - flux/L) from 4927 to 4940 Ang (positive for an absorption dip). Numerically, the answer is 0.5 Ang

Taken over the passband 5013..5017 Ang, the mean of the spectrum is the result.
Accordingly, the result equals 12.9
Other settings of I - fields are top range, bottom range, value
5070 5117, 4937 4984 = 1.37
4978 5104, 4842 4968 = 1.19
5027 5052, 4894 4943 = 1.12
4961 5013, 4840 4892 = 1.06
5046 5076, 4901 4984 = 1.20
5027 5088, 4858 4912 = 1.24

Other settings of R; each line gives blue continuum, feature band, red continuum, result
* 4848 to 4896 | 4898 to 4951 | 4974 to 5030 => 1.2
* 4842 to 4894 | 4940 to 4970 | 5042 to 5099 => 2.6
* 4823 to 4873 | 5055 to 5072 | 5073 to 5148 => 0.7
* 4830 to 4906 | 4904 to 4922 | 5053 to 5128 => 1.4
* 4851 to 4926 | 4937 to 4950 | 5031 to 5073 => 0.4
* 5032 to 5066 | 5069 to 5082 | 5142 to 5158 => -2.2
